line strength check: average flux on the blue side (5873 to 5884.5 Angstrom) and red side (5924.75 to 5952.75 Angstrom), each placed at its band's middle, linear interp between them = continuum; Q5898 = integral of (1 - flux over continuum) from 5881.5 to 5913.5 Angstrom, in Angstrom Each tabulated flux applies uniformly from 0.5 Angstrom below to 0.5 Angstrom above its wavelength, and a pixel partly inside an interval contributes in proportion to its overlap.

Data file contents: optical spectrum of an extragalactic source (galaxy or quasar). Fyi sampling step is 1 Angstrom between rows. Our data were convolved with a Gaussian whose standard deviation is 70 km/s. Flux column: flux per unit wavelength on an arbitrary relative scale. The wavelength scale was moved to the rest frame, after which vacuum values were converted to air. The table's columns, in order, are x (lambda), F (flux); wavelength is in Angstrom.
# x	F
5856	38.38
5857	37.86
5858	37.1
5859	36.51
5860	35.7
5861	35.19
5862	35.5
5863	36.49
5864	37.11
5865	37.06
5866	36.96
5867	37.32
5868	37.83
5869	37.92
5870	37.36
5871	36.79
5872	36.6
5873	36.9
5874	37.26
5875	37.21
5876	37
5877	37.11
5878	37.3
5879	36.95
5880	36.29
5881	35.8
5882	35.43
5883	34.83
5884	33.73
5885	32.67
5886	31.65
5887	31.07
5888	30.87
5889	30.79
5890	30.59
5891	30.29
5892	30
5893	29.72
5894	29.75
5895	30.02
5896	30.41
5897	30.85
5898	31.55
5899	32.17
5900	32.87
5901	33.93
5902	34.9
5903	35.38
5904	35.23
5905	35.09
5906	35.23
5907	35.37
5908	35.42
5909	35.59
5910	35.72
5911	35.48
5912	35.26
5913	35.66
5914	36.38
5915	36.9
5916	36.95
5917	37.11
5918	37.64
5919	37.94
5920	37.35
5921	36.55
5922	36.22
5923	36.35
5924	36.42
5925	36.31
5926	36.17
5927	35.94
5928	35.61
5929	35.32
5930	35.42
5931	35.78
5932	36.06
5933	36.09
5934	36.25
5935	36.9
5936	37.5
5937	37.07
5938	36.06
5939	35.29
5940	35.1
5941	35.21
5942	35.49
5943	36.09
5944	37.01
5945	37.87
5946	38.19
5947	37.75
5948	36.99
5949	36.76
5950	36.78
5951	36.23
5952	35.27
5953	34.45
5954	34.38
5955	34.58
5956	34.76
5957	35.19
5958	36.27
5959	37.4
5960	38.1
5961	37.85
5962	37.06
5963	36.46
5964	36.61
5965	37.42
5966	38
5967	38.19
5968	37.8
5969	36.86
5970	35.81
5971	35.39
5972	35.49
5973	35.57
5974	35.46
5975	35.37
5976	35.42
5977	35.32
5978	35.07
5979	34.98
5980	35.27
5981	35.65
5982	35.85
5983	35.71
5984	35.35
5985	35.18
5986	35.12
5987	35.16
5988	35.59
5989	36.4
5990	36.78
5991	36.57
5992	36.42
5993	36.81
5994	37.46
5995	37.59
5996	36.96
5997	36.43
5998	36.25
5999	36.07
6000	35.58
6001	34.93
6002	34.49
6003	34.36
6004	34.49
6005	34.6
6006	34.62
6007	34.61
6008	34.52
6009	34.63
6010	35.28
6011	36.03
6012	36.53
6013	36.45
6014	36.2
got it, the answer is 2.9 Angstrom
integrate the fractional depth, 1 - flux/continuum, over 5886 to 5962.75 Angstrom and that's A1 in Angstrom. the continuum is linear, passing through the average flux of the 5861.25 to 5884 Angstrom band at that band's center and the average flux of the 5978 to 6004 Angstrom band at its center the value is 2.5 Angstrom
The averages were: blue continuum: 36.7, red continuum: 35.8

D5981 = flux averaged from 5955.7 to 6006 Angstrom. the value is 36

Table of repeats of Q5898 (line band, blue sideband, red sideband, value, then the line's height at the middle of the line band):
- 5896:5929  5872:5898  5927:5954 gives -0.57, 34.8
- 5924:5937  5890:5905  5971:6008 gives -1.12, 33.3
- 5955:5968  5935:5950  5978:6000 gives -0.18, 36.4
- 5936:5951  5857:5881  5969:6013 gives -0.19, 36.1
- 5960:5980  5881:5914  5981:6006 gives -0.68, 35.2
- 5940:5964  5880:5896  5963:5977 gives -0.64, 35.4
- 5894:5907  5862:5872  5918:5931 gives 1.26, 36.6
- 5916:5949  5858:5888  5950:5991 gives -0.45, 36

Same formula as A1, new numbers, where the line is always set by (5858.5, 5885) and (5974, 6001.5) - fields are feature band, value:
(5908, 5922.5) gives -0.1 Angstrom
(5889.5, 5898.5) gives 1.5 Angstrom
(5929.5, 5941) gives 0.0 Angstrom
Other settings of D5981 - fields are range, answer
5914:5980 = 36.3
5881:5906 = 32.4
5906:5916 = 35.8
